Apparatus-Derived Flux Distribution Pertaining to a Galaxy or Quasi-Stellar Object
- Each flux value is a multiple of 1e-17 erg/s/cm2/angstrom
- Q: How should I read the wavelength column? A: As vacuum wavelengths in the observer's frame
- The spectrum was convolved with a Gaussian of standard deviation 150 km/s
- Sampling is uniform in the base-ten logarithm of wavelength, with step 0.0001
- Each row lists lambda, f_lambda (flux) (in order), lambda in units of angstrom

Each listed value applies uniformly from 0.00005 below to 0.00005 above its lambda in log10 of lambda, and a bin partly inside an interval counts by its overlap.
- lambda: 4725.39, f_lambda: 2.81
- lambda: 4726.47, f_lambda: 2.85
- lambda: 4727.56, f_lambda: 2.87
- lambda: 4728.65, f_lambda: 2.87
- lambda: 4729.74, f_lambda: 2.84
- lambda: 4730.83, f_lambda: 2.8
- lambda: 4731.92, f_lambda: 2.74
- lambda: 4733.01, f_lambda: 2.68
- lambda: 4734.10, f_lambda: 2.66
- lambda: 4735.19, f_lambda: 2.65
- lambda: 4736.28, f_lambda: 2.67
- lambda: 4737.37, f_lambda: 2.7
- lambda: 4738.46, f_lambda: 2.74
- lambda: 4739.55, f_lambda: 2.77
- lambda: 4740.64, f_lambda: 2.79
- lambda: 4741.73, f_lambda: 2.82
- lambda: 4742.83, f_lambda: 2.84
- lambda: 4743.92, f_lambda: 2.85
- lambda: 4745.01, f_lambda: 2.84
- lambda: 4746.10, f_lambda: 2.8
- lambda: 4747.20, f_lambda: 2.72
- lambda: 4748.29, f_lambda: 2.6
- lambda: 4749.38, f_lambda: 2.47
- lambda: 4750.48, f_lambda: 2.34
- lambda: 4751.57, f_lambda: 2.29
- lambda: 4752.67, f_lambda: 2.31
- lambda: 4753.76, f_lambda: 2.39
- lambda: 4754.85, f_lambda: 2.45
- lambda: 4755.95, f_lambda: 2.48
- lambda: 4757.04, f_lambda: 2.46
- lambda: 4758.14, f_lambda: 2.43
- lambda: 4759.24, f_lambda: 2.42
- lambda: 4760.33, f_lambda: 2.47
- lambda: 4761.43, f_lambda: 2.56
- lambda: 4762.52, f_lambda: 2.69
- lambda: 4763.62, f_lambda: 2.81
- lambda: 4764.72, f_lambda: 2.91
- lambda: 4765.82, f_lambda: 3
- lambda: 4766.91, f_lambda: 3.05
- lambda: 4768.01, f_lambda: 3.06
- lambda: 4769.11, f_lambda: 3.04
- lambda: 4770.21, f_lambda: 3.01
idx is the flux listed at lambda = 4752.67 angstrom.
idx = 2.31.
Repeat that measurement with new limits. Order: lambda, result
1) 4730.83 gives 2.8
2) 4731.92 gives 2.74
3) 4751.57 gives 2.29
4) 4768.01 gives 3.06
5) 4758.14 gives 2.43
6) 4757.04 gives 2.46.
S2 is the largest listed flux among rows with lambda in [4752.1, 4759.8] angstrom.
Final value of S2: 2.48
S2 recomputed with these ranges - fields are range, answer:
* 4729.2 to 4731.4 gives 2.84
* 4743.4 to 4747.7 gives 2.85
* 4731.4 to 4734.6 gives 2.74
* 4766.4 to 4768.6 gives 3.06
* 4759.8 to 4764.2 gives 2.81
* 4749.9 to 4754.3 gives 2.39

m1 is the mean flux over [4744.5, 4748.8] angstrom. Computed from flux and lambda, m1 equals 2.74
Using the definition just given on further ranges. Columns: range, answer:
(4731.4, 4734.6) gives 2.69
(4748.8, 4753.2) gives 2.35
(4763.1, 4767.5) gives 2.94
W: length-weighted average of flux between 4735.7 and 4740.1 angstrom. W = 2.72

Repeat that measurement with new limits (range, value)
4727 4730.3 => 2.86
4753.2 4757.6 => 2.45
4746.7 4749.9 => 2.6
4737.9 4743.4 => 2.79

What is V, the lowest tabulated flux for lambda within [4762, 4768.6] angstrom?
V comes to 2.69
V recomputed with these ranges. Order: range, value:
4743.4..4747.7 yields 2.72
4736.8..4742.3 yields 2.7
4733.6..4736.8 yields 2.65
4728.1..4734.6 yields 2.66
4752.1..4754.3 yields 2.31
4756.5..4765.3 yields 2.42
